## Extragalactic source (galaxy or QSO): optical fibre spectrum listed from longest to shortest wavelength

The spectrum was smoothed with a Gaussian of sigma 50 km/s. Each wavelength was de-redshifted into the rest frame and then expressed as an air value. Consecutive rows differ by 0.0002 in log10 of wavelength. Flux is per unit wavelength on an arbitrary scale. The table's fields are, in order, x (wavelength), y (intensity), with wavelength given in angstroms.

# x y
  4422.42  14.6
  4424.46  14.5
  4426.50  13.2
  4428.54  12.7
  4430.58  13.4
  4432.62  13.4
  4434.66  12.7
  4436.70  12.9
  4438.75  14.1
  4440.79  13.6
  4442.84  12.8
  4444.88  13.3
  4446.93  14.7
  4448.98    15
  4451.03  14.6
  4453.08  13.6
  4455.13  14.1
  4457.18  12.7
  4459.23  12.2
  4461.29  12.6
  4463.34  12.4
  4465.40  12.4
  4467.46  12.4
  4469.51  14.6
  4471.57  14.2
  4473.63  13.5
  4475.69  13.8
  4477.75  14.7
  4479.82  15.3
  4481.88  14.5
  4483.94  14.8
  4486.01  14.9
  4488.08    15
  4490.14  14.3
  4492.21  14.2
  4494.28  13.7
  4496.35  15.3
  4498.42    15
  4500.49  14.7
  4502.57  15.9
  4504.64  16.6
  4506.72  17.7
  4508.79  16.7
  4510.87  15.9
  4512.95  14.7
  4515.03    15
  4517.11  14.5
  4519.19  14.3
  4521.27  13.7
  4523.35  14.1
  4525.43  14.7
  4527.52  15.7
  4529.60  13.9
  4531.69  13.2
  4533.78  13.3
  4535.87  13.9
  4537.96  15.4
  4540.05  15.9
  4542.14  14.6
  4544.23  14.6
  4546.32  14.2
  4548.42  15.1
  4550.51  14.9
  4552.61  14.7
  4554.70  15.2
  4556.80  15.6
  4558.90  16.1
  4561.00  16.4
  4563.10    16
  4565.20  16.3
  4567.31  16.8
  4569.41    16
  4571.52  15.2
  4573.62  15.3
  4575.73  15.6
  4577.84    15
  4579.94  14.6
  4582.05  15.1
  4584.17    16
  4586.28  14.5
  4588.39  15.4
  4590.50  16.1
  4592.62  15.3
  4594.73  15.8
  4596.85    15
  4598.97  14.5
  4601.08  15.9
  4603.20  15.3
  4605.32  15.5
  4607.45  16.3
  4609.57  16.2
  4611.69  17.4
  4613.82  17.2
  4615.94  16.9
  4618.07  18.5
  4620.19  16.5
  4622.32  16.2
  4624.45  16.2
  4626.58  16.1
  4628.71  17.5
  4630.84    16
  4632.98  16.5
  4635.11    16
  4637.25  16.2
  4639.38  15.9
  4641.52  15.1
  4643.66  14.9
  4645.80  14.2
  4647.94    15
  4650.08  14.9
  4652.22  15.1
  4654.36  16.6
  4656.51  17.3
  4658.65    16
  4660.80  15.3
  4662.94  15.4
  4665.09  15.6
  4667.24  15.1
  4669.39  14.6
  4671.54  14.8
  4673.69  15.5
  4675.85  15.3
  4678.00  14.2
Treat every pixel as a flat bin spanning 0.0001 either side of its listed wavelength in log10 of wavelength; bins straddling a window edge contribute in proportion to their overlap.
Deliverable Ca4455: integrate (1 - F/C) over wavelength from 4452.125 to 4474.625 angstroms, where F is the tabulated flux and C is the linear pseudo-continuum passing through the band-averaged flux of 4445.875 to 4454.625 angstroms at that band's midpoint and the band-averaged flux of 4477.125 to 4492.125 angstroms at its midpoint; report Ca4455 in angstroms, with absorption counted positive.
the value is 2.2 angstroms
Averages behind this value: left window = 14.4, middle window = 13.2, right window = 14.7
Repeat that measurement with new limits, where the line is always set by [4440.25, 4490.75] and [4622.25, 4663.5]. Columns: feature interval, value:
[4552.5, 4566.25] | -0.9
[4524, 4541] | 0.1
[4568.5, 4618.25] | -1.5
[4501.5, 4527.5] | -1.7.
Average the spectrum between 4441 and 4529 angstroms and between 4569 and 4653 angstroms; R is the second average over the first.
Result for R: 1.10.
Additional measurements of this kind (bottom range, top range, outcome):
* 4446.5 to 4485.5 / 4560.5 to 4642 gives 1.16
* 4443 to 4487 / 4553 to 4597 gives 1.13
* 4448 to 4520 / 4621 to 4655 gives 1.09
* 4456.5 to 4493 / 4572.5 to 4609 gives 1.11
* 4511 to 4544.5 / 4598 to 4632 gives 1.13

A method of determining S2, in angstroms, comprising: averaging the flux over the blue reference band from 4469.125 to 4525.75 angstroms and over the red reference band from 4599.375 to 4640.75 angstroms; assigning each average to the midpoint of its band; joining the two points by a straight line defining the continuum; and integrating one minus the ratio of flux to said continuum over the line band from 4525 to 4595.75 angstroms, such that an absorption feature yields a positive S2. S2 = 2.10 angstroms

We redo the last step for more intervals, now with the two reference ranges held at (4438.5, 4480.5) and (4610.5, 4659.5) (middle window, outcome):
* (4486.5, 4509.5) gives -1.87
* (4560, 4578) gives -0.79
